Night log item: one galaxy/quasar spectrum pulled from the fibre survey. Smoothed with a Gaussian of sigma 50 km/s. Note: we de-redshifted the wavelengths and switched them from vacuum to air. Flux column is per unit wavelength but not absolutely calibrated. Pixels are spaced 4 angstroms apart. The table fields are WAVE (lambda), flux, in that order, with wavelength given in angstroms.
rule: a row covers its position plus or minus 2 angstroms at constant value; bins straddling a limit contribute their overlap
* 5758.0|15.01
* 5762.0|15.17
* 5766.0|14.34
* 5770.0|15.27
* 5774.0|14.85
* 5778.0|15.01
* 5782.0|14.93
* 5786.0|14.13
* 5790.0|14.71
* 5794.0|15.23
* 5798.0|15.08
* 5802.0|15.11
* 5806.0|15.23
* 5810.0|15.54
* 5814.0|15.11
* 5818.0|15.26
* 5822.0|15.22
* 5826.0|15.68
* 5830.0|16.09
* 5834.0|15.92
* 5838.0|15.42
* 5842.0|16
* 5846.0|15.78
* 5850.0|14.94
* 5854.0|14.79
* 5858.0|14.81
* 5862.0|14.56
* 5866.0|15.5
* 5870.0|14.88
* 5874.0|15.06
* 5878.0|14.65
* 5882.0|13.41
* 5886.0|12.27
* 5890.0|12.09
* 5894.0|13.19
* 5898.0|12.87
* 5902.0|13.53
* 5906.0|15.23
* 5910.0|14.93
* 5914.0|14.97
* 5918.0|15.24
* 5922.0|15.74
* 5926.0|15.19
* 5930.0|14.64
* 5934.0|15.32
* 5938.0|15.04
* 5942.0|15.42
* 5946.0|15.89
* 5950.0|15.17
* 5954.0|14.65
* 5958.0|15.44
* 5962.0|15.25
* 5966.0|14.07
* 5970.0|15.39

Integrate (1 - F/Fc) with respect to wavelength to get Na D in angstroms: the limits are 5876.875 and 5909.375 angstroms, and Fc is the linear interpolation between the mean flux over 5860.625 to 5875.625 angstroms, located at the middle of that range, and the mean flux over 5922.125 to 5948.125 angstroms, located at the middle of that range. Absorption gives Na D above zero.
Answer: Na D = 3.6 angstroms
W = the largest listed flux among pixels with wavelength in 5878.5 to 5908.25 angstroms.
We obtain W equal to 15.23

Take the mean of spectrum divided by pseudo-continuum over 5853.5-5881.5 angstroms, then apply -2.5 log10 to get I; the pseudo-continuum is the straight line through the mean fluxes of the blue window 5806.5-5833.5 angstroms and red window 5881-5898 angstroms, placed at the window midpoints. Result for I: -0.09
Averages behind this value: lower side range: 15.5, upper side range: 12.7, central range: 14.8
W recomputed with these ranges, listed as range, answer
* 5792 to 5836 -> 16.09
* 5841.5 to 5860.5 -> 16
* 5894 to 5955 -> 15.89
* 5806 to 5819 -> 15.54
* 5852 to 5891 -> 15.5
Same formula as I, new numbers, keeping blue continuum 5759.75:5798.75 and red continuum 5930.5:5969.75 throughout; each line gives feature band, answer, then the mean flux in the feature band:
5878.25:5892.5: 0.169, 12.9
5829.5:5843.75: -0.062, 15.8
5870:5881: 0.021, 14.7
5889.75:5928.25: 0.049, 14.4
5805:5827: -0.029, 15.3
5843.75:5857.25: -0.013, 15.2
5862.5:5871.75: -0.007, 15.1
